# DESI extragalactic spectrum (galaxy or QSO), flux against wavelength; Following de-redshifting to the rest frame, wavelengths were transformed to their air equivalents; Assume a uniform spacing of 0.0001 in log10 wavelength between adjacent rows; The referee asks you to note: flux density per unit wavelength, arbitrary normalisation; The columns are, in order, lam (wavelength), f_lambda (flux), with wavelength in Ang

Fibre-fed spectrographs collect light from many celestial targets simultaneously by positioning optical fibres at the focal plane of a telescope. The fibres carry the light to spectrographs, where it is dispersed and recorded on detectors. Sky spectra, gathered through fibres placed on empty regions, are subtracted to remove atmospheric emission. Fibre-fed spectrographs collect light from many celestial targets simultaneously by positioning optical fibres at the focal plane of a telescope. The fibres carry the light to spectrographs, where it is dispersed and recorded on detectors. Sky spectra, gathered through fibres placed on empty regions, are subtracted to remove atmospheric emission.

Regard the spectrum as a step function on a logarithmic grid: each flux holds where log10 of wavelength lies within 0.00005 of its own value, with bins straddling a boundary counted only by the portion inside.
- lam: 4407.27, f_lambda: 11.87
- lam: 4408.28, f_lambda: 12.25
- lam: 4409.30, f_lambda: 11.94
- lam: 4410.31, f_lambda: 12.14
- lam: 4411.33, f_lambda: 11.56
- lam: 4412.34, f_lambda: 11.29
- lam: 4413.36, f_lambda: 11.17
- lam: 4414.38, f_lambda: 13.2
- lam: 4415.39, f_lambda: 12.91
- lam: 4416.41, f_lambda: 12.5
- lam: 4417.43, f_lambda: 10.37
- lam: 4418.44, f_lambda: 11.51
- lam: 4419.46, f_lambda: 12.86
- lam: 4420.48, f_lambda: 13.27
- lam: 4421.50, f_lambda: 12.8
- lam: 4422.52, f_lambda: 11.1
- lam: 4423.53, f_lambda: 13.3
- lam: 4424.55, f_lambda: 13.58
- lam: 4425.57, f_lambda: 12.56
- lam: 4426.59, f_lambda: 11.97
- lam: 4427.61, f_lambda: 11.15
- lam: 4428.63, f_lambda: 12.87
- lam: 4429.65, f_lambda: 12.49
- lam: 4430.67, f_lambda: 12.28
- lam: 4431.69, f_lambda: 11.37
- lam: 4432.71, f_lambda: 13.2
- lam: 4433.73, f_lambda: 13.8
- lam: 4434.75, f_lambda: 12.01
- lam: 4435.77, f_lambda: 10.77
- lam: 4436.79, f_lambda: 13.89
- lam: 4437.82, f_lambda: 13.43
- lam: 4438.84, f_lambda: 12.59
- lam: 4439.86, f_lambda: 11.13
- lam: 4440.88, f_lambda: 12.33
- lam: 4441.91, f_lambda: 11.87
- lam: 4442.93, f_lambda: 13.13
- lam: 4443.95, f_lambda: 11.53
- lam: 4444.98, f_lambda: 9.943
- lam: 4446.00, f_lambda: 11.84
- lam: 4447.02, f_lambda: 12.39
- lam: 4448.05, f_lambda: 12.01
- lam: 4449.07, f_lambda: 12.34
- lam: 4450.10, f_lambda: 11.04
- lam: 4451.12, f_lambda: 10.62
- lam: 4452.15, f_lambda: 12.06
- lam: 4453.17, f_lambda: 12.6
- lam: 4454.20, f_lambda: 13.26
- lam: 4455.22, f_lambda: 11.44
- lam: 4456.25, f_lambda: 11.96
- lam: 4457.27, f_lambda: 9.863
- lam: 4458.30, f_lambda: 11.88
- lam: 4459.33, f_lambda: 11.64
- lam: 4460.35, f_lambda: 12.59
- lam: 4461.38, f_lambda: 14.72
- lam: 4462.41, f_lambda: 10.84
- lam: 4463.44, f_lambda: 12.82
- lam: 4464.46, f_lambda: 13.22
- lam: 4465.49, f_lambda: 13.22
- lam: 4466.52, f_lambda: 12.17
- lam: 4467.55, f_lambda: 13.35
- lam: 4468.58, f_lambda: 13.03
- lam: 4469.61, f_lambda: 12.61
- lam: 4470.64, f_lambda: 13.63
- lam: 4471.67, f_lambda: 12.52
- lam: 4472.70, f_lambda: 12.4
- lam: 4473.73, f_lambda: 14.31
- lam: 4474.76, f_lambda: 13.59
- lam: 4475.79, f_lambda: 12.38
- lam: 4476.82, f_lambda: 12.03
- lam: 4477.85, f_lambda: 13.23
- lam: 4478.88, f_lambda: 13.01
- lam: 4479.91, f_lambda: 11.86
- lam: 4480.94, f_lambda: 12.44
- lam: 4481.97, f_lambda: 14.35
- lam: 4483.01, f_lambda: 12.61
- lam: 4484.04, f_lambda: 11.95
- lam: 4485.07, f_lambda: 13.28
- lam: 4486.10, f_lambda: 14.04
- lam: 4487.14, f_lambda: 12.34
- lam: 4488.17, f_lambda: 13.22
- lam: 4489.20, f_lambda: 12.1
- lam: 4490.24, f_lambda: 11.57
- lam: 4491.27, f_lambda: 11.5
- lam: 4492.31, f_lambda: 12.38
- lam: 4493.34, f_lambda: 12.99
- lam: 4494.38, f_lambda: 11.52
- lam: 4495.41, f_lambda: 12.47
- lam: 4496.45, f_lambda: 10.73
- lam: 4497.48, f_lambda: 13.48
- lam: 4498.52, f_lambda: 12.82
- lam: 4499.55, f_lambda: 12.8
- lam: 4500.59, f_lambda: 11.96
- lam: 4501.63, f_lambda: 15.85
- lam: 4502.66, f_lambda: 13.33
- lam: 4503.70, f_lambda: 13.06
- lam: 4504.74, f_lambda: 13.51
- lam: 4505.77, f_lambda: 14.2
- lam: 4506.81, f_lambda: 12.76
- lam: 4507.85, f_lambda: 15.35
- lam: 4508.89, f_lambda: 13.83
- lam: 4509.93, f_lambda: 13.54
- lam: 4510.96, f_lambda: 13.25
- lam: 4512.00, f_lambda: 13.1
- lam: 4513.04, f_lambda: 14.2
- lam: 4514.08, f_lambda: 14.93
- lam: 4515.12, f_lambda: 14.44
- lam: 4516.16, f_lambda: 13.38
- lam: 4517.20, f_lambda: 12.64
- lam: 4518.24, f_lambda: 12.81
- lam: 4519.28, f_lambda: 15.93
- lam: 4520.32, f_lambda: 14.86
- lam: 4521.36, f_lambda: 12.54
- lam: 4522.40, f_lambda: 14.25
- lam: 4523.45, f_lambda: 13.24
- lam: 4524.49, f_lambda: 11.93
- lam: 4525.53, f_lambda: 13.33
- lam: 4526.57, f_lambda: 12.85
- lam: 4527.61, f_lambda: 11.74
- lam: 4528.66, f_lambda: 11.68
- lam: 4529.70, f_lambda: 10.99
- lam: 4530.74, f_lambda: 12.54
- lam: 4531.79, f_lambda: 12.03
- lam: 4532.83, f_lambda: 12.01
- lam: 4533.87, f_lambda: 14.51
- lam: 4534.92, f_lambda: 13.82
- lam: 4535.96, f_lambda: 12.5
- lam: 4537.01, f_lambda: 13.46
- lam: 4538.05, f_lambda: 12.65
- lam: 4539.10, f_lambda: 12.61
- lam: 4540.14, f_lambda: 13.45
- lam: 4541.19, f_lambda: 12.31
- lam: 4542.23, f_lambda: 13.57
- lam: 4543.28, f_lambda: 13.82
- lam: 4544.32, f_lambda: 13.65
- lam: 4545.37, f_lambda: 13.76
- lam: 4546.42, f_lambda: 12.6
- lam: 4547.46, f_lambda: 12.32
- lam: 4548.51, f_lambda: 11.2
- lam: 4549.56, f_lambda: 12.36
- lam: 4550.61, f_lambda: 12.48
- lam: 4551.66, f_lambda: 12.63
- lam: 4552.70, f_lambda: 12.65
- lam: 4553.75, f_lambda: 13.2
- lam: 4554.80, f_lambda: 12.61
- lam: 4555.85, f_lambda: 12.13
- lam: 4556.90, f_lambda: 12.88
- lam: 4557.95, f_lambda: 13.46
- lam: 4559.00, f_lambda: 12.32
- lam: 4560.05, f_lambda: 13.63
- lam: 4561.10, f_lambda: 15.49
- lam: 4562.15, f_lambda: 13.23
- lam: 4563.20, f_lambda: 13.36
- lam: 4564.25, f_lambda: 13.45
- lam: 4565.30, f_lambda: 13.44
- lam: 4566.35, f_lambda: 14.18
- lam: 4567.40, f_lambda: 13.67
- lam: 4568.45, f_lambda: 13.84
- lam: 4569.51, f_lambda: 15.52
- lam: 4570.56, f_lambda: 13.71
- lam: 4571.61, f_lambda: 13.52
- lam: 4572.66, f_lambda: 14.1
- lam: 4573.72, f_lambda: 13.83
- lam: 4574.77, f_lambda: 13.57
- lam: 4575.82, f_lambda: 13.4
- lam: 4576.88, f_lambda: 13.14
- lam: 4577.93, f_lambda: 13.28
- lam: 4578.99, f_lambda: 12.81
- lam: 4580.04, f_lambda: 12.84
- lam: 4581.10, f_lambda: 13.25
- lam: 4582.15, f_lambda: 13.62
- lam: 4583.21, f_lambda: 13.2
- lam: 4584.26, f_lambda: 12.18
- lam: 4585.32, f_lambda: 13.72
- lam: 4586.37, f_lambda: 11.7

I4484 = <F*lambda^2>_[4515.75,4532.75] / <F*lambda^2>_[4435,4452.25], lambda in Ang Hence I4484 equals 1.12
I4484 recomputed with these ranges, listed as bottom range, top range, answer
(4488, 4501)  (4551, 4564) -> 1.10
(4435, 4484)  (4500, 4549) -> 1.10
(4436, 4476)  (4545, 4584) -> 1.13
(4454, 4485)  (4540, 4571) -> 1.09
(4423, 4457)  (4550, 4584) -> 1.16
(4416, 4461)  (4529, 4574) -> 1.14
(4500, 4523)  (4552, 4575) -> 1.00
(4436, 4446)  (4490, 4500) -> 1.03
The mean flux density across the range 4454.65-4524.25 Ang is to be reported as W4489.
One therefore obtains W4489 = 13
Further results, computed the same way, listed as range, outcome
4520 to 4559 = 12.8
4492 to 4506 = 12.9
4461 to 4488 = 12.9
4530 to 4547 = 13.1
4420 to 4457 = 12.2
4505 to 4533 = 13.3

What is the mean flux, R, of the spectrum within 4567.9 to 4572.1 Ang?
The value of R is 14.1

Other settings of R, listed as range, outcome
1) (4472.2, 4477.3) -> 13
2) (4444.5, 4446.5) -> 10.9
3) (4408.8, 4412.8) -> 11.8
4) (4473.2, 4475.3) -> 13.9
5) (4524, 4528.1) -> 12.5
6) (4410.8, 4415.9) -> 12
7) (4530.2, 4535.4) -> 13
